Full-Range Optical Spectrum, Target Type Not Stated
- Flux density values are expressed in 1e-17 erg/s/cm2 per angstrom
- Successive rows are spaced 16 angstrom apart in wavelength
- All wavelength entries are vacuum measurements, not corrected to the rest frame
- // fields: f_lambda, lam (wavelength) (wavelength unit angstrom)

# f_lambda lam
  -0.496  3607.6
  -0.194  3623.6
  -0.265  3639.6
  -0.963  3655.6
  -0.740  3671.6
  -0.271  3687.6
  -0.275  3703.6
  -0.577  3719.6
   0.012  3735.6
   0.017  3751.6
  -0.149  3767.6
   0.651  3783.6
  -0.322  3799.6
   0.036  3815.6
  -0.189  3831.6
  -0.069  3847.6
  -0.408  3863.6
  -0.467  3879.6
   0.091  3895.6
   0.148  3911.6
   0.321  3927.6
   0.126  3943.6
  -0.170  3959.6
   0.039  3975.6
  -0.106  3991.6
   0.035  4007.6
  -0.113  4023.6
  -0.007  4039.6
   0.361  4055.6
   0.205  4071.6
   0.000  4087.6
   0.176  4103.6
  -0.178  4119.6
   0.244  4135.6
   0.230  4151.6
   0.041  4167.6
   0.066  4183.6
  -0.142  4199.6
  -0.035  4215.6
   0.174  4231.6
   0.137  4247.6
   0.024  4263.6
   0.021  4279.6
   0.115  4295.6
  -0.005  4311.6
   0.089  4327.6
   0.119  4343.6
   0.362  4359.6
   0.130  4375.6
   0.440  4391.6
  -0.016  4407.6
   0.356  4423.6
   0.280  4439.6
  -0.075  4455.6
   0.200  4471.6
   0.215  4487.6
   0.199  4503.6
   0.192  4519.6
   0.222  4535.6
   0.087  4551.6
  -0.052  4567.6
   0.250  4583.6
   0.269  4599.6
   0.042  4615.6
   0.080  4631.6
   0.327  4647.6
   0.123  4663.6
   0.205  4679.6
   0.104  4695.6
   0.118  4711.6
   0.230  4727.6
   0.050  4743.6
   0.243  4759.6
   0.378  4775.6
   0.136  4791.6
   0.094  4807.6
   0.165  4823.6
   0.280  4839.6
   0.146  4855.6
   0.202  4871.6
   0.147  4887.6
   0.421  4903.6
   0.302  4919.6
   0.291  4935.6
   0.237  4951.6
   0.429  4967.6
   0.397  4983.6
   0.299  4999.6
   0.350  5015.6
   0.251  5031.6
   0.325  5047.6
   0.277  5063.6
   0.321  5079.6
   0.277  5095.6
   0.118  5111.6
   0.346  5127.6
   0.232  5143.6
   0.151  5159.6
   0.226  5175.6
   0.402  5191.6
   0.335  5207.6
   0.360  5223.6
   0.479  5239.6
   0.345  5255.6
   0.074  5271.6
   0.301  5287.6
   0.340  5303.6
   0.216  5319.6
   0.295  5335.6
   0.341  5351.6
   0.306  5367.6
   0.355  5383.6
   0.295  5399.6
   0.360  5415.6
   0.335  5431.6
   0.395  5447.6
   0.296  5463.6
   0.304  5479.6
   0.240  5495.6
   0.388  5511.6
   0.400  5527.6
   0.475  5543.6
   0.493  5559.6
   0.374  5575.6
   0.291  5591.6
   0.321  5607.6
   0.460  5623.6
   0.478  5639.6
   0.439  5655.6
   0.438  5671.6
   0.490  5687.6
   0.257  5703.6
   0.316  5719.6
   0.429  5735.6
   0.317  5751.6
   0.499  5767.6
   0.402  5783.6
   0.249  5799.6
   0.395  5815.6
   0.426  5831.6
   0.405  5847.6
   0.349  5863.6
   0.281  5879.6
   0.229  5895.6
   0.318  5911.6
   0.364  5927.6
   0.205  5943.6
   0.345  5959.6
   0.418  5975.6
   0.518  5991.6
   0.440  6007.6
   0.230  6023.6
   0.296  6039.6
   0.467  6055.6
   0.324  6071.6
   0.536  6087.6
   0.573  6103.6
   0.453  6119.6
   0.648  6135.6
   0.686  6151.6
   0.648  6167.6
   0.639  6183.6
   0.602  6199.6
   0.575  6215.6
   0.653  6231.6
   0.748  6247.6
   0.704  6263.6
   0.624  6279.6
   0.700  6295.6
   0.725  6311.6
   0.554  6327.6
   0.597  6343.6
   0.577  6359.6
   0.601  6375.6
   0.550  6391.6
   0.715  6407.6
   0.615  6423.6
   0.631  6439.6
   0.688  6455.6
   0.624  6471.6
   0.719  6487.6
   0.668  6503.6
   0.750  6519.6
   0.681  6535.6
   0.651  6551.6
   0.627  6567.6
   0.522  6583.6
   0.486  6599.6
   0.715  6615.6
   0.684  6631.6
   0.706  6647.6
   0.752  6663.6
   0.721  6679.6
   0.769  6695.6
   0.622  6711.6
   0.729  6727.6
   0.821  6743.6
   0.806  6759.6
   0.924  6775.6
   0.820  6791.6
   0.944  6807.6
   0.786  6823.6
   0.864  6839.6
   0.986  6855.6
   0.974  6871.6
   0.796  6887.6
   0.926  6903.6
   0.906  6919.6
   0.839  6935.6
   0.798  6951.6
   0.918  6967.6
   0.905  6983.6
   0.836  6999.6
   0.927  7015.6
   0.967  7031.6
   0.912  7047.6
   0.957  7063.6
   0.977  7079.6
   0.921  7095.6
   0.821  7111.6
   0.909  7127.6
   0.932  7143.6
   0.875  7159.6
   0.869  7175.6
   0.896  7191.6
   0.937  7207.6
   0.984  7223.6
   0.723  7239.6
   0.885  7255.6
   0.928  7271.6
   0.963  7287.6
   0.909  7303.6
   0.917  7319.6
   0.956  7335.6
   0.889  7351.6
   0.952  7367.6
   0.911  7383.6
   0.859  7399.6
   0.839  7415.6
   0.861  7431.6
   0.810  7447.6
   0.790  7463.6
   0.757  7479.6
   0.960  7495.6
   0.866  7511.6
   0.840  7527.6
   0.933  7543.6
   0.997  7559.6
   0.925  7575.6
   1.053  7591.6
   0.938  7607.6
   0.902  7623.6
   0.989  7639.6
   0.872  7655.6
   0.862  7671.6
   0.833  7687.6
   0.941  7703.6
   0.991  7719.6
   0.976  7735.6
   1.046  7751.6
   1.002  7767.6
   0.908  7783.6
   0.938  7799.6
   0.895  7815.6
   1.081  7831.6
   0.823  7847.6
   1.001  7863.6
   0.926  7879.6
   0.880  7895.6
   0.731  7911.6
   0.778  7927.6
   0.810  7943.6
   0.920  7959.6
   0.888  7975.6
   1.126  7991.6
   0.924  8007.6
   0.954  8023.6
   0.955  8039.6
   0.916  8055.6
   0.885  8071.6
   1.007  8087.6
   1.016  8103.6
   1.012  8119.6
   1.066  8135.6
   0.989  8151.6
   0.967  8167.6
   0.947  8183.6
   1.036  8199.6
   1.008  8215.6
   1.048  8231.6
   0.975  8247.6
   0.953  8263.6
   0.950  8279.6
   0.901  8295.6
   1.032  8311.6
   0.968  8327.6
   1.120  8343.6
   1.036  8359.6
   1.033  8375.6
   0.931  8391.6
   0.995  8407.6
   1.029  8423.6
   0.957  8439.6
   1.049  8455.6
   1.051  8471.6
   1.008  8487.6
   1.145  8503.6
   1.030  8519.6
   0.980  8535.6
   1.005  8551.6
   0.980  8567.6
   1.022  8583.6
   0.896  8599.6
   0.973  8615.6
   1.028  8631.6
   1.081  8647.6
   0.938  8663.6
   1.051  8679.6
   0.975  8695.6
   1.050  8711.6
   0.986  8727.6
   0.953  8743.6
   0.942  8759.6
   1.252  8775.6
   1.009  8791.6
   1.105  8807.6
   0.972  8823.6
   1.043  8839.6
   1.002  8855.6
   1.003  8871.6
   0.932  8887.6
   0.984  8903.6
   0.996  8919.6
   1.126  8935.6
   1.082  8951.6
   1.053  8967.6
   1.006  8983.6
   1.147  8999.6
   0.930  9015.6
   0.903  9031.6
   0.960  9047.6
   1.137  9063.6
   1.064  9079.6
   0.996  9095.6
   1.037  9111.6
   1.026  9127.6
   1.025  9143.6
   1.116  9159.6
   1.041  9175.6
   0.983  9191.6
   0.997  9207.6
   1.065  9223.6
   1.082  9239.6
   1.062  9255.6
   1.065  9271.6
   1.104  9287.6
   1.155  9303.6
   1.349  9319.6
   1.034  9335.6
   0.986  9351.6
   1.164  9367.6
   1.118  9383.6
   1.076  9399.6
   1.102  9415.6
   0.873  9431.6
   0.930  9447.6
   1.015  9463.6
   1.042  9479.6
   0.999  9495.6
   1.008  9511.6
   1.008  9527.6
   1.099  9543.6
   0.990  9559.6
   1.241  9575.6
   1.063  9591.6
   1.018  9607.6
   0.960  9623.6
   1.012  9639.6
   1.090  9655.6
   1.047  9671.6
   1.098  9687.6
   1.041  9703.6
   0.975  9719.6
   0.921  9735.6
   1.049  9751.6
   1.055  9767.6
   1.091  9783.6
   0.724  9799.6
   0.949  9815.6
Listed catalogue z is 0.53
